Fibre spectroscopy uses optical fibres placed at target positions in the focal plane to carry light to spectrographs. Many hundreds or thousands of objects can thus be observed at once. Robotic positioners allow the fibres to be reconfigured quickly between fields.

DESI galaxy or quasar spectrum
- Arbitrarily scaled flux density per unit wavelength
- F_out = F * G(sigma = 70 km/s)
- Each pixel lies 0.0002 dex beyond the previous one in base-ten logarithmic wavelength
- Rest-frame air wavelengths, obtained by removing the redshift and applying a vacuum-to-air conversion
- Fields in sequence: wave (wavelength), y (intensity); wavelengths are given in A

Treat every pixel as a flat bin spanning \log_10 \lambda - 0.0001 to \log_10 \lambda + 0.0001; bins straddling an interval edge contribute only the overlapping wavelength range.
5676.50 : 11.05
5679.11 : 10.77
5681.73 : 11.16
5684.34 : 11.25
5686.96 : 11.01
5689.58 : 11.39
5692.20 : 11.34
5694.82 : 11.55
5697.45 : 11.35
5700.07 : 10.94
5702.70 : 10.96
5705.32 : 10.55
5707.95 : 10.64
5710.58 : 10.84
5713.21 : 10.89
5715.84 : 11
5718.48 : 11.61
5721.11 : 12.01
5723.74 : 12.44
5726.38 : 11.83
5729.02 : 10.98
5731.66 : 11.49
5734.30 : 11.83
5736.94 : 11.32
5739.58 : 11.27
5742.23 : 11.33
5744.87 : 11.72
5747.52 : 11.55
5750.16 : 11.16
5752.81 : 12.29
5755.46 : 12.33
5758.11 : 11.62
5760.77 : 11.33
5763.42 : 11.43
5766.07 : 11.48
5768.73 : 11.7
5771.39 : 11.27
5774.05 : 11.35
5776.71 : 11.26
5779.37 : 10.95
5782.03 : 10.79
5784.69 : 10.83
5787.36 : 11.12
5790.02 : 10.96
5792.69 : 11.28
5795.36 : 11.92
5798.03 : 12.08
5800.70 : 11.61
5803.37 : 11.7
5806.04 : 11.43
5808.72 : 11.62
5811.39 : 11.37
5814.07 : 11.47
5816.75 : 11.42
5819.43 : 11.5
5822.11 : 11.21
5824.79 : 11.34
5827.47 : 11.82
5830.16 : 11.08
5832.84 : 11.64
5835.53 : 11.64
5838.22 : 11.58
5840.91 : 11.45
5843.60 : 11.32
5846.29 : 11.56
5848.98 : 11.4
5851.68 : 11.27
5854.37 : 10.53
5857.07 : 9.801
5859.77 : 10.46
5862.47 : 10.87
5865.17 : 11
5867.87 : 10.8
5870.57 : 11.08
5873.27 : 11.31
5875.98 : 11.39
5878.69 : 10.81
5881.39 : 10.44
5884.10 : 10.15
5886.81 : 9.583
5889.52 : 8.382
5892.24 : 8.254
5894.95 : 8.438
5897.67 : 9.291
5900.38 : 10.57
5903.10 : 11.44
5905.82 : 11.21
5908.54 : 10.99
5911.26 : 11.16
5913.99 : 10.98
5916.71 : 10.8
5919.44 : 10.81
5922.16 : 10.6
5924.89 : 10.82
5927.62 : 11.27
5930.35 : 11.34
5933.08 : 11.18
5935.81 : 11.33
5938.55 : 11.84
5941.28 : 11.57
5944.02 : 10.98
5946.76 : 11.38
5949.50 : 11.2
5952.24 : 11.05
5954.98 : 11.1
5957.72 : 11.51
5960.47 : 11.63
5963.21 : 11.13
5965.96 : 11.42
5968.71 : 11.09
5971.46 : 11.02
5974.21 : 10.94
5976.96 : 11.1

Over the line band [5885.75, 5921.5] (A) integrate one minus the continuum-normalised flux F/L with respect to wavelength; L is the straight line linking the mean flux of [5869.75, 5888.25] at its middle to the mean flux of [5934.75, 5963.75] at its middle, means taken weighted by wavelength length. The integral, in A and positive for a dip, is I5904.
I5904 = 2.4 A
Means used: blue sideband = 10.7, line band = 10.2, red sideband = 11.3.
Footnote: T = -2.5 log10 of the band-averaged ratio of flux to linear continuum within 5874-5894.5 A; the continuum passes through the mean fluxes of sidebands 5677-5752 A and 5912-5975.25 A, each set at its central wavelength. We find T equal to 0.14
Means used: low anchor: 11.3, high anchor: 11.2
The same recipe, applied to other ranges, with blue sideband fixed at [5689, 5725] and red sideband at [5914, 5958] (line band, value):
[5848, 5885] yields 0.04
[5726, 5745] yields -0.02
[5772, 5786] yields 0.02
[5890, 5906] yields 0.16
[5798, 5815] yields -0.04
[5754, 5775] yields -0.03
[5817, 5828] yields -0.02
